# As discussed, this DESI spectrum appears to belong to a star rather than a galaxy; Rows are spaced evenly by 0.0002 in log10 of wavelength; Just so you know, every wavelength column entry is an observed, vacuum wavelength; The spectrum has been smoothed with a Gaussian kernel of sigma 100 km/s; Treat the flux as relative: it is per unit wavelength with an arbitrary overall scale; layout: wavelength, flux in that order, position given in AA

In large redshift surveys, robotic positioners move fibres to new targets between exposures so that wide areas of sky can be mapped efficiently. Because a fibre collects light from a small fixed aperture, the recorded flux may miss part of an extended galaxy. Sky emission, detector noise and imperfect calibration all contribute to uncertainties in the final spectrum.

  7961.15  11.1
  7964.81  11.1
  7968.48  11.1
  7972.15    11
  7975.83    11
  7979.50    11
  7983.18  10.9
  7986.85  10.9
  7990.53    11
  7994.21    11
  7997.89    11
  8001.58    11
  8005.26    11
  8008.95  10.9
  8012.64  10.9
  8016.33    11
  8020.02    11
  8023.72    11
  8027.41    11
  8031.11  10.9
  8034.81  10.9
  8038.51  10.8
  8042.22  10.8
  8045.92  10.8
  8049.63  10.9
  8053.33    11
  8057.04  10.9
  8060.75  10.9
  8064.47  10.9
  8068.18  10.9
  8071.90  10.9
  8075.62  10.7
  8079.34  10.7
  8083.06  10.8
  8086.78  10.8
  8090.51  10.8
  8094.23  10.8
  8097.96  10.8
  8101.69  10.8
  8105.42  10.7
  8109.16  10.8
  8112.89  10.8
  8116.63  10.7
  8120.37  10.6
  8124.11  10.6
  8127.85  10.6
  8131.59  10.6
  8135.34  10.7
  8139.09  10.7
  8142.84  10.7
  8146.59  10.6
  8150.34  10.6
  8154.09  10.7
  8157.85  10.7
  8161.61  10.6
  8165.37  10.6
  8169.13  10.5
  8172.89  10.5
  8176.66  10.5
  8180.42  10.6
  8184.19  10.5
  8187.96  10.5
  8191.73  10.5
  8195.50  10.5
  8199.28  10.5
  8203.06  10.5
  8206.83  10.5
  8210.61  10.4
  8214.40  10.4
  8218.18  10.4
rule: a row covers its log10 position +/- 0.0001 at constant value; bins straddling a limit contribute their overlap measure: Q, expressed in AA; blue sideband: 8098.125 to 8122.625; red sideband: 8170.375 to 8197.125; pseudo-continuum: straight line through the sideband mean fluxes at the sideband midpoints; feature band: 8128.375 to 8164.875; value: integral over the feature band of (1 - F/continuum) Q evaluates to -0.1 AA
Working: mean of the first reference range 10.7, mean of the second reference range 10.5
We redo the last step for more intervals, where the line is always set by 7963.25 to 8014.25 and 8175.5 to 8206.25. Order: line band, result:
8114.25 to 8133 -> 0.08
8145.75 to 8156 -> -0.03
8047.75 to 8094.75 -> -0.24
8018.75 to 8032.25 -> -0.10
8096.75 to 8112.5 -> -0.09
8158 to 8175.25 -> 0.01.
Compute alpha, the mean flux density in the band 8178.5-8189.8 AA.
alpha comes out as 10.5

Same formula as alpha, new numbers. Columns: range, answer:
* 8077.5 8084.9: 10.8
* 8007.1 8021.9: 10.9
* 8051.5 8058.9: 11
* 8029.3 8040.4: 10.9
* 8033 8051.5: 10.8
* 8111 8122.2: 10.7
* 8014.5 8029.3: 11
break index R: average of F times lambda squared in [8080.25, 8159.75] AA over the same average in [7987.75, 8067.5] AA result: 1.0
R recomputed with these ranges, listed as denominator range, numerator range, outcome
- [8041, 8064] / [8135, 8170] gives 1.00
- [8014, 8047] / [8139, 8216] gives 1.00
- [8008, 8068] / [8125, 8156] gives 1.00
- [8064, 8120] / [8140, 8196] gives 1.00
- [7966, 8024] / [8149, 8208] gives 1.01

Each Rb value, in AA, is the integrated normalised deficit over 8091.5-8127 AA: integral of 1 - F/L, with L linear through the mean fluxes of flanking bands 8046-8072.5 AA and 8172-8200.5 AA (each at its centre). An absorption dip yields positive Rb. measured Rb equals 0.1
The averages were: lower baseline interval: 10.9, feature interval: 10.7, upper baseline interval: 10.5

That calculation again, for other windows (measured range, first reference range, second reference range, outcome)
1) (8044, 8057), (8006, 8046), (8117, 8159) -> -0.05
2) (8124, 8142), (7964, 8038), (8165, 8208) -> 0.00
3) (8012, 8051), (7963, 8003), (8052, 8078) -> 0.06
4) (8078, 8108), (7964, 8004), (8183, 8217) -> -0.12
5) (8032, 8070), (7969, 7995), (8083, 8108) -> -0.07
